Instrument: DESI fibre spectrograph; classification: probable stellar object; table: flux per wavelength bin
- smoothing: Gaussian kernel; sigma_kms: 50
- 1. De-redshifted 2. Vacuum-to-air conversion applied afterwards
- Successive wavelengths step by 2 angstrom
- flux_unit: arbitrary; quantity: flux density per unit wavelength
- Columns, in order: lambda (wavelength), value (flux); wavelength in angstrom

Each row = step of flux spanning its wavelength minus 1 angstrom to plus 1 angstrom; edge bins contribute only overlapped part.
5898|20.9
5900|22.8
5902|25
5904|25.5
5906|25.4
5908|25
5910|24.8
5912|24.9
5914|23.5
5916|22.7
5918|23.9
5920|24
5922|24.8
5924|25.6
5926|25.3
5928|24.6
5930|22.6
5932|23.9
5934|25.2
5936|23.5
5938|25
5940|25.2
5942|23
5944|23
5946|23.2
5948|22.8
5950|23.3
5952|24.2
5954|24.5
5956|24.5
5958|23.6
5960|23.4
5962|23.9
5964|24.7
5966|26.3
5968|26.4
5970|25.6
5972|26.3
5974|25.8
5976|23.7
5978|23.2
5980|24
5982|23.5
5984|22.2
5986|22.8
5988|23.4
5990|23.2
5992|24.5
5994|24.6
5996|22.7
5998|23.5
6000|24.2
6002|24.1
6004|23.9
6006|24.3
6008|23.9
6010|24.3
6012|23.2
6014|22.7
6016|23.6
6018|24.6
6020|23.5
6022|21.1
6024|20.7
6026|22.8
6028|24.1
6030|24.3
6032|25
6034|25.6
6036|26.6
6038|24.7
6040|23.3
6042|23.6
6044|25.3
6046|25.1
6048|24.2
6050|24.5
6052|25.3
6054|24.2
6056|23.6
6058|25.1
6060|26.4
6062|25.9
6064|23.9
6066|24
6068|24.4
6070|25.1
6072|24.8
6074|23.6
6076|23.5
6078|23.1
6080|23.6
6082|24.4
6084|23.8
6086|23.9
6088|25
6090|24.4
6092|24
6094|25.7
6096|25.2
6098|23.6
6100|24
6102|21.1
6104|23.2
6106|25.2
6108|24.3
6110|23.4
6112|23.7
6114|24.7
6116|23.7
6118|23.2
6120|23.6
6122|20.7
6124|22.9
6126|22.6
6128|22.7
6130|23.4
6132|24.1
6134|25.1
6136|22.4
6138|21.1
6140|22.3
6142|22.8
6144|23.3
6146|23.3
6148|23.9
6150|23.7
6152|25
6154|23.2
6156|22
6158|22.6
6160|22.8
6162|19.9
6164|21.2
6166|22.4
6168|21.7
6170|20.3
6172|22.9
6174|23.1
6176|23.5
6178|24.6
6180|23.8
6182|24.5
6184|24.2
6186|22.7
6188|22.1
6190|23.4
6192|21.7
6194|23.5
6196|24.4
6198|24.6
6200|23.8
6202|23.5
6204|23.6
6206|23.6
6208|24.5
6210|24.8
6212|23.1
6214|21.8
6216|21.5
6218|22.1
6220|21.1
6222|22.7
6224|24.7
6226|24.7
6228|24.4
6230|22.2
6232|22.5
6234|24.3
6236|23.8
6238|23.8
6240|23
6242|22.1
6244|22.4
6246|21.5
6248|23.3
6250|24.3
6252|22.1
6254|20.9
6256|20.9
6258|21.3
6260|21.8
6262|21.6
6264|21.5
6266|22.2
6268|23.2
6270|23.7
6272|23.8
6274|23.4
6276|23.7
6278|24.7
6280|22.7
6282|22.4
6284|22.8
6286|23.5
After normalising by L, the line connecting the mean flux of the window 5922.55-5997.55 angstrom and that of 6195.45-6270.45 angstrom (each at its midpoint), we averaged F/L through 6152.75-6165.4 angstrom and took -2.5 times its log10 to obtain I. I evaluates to 0.059 mag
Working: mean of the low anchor 24.1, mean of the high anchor 22.9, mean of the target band 22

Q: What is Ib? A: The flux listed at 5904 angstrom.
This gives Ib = 25.5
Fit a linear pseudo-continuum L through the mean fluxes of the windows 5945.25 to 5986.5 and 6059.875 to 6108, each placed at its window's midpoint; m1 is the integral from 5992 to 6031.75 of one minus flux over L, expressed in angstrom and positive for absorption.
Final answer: 1.11 angstrom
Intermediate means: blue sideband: 24.2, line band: 23.5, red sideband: 24.2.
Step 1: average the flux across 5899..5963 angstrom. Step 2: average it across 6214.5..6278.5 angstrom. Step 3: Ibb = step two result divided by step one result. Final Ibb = 0.94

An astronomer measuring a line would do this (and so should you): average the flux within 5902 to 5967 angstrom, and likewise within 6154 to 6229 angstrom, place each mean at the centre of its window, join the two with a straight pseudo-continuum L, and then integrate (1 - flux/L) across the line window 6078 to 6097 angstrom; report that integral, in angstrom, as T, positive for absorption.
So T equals -0.7 angstrom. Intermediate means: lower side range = 24.3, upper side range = 23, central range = 24.4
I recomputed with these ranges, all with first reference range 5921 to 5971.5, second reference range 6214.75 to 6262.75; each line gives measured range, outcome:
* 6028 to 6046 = -0.04 mag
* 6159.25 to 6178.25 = 0.04 mag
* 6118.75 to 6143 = 0.02 mag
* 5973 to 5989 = 0.03 mag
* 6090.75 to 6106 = -0.02 mag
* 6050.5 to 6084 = -0.04 mag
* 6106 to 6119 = -0.03 mag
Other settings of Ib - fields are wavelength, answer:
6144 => 23.3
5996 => 22.7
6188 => 22.1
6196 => 24.4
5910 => 24.8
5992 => 24.5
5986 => 22.8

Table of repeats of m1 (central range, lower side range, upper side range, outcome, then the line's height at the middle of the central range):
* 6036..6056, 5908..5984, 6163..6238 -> -0.58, 23.8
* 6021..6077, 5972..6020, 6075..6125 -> -1.28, 23.8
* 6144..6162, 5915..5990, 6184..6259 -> 0.13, 23.3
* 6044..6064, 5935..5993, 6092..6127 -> -0.93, 23.8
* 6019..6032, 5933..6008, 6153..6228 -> 0.49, 23.8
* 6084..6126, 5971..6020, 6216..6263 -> -0.80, 23.3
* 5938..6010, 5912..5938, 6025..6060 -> 0.91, 24.4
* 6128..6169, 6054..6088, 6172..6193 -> 1.45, 23.6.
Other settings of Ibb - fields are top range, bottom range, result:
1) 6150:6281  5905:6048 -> 0.95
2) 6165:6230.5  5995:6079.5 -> 0.96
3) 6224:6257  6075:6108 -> 0.96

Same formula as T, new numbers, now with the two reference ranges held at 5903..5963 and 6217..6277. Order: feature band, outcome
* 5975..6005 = 0.4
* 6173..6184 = -0.4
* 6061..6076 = -0.6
